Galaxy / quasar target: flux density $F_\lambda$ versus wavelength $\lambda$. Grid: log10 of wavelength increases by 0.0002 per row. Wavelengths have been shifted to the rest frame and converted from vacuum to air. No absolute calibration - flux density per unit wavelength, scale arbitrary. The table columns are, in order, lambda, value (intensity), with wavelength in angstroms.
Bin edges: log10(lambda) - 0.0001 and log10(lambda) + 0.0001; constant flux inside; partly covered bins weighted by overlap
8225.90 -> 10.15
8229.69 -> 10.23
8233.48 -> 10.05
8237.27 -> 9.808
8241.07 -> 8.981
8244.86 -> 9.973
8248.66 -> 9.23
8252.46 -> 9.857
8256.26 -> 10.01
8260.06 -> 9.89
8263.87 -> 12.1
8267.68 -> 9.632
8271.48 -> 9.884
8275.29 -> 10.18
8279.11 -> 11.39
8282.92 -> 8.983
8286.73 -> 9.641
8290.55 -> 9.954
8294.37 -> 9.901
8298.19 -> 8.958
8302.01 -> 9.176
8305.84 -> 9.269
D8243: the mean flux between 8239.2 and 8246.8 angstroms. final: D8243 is 9.48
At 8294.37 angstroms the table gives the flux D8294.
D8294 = 9.901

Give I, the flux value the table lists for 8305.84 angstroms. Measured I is 9.269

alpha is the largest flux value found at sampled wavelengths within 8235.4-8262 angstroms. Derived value 10.01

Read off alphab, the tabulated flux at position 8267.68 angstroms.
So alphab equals 9.632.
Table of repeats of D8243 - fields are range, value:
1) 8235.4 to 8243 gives 9.4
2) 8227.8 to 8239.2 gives 10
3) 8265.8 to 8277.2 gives 9.9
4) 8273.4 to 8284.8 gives 10.2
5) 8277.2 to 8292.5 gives 9.99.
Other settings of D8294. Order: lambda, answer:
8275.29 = 10.18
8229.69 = 10.23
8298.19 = 8.958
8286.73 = 9.641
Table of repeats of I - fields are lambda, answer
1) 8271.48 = 9.884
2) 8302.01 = 9.176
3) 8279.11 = 11.39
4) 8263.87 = 12.1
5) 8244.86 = 9.973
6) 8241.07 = 8.981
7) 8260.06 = 9.89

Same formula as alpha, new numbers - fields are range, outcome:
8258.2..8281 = 12.1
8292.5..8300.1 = 9.901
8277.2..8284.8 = 11.39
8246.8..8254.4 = 9.857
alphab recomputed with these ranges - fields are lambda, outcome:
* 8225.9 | 10.15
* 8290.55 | 9.954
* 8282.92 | 8.983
